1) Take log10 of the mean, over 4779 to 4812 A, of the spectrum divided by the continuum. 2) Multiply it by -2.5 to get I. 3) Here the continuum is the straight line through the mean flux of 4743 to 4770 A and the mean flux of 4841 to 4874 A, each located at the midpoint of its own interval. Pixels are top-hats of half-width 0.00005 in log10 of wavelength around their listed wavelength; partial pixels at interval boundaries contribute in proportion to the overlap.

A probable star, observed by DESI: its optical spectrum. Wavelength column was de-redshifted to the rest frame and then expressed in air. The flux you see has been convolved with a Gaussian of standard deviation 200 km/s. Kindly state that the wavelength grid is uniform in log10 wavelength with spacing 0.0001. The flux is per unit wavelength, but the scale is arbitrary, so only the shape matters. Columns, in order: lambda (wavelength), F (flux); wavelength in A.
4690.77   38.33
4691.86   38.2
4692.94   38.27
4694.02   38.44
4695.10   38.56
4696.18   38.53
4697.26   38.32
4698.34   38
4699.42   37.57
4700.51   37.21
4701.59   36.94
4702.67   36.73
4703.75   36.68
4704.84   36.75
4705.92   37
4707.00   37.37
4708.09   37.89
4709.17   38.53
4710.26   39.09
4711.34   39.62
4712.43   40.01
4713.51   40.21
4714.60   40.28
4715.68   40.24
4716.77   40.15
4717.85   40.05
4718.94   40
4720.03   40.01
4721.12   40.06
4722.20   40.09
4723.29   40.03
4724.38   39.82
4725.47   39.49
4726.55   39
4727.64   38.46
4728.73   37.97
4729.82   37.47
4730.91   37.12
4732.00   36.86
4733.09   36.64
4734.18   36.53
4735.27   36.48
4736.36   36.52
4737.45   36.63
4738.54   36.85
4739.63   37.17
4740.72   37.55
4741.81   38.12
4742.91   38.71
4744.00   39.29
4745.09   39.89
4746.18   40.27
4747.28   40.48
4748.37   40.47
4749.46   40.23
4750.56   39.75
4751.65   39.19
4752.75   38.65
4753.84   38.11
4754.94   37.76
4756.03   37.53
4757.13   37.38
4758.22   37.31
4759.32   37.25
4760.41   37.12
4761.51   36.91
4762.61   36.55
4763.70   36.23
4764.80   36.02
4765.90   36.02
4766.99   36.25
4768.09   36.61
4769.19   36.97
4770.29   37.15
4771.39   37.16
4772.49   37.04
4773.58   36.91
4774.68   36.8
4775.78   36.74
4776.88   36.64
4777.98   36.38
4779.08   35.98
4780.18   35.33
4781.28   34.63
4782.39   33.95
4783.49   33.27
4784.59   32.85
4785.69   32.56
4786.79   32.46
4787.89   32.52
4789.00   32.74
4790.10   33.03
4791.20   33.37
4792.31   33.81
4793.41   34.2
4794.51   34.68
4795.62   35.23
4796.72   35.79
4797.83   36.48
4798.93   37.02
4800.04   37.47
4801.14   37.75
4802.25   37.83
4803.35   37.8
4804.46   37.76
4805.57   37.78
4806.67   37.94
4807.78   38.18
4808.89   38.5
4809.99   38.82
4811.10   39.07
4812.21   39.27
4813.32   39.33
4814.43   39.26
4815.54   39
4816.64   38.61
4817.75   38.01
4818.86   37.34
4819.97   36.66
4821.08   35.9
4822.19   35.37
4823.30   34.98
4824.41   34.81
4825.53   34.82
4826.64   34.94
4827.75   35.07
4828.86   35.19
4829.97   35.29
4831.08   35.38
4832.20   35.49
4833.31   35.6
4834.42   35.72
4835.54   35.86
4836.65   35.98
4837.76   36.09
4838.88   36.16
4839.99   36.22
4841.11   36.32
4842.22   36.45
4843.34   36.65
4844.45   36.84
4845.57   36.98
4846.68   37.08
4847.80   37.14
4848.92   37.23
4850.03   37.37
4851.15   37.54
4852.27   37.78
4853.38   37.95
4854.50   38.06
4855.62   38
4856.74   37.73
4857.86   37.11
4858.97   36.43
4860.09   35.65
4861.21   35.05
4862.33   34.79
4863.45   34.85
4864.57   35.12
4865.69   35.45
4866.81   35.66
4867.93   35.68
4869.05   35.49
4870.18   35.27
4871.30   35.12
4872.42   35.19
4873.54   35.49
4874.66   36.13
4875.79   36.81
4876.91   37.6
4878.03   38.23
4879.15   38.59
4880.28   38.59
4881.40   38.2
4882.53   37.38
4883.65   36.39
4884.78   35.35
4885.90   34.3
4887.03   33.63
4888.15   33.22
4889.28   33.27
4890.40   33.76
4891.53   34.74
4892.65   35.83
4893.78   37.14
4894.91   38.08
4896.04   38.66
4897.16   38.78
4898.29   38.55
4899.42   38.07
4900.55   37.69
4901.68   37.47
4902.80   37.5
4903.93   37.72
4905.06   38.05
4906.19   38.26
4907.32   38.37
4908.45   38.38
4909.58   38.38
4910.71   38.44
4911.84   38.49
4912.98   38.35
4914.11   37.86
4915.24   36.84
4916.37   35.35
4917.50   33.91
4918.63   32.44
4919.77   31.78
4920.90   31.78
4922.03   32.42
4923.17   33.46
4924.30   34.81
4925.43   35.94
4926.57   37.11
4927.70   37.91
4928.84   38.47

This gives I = 0.051 mag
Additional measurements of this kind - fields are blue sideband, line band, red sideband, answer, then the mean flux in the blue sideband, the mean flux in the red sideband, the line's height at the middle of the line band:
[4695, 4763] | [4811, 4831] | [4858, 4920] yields 0.02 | 38.4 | 36.4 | 37.3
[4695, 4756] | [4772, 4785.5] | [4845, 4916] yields 0.07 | 38.5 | 36.8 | 37.9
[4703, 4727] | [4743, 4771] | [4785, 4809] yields -0.02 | 39.2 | 35.6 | 37.4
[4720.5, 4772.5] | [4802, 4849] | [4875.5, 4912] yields 0.02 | 37.9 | 37.1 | 37.5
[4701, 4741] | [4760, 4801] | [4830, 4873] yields 0.06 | 38.3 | 36.3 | 37.4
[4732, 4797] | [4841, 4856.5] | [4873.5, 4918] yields -0.01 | 36.5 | 37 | 36.8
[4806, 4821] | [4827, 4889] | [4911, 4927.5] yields 0.02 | 38.4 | 35.2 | 37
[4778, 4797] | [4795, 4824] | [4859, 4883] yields -0.09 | 33.9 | 36.2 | 34.5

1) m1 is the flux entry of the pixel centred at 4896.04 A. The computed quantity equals 38.66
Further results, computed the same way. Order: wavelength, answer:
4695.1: 38.56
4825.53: 34.82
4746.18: 40.27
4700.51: 37.21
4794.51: 34.68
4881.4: 38.2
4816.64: 38.61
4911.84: 38.49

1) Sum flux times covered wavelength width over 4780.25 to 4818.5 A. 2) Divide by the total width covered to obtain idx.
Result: 36.2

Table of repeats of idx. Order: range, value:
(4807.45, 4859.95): 36.9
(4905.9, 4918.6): 37.3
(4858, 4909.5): 36.5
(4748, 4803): 36.2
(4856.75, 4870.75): 35.6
